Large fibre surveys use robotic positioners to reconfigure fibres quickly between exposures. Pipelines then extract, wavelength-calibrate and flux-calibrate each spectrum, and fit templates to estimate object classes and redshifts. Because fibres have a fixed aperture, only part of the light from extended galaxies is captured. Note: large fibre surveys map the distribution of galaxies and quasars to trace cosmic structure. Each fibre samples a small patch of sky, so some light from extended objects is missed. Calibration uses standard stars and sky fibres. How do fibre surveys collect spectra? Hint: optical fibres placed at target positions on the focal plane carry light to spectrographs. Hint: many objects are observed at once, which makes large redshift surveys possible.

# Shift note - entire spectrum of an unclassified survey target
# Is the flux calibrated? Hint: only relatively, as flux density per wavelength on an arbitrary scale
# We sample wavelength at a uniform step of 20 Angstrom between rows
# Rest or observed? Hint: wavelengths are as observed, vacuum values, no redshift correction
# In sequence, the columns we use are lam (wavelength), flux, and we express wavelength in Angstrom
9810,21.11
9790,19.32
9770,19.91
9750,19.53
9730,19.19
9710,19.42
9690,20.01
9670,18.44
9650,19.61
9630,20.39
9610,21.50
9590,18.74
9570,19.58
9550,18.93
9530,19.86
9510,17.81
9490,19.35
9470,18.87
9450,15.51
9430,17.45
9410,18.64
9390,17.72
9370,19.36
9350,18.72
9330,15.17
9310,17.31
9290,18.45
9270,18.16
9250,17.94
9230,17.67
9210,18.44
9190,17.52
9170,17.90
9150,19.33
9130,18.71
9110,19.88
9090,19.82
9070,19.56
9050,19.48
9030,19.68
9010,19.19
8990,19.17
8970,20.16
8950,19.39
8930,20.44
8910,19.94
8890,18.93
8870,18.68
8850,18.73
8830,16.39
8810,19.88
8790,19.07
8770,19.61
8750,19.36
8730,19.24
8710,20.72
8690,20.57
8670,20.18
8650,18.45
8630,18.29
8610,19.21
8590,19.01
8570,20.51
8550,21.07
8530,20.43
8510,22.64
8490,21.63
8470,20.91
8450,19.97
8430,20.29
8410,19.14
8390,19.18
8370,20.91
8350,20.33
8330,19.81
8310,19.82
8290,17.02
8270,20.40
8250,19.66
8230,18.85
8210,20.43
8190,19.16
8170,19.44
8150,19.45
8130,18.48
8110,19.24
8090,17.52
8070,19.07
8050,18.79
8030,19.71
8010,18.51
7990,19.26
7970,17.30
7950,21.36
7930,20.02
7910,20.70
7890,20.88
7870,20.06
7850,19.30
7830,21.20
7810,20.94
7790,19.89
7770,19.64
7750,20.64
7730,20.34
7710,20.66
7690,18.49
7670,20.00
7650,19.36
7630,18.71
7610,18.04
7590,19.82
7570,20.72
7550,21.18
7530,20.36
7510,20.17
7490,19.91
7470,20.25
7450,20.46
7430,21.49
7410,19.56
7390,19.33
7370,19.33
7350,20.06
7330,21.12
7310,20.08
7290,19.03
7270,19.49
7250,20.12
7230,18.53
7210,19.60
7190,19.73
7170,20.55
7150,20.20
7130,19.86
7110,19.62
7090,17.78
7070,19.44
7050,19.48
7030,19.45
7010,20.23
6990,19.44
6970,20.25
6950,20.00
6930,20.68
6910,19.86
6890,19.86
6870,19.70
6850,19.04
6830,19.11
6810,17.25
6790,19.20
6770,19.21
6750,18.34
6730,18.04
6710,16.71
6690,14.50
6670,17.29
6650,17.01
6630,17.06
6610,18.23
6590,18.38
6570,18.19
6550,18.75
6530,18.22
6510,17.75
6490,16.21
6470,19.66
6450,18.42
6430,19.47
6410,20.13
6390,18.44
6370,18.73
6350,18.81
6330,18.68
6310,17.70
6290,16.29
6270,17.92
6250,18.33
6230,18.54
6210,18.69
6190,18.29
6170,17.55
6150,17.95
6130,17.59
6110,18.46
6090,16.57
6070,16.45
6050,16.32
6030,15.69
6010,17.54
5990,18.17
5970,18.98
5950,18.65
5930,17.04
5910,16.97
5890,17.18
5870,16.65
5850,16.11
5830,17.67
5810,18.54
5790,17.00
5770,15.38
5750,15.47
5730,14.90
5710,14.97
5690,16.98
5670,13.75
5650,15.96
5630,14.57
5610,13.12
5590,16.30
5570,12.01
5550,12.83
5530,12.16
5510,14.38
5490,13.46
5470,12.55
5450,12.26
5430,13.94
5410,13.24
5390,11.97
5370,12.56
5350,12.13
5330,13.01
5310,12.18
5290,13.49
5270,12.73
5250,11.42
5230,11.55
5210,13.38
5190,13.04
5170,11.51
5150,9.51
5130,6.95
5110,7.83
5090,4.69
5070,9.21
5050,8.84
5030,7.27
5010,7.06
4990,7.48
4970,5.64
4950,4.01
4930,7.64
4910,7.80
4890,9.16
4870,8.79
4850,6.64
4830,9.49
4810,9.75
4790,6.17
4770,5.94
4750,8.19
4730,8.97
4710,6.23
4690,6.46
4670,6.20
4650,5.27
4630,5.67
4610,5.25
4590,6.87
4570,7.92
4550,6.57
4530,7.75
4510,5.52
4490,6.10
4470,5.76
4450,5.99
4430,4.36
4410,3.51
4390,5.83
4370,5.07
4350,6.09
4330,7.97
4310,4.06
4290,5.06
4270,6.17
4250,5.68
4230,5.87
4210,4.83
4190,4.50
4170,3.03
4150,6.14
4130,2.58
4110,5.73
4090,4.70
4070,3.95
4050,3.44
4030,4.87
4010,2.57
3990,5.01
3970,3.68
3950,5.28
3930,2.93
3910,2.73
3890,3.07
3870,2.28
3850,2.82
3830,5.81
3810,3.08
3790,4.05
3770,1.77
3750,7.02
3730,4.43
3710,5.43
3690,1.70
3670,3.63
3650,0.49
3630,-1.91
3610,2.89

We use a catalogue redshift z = 0.293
